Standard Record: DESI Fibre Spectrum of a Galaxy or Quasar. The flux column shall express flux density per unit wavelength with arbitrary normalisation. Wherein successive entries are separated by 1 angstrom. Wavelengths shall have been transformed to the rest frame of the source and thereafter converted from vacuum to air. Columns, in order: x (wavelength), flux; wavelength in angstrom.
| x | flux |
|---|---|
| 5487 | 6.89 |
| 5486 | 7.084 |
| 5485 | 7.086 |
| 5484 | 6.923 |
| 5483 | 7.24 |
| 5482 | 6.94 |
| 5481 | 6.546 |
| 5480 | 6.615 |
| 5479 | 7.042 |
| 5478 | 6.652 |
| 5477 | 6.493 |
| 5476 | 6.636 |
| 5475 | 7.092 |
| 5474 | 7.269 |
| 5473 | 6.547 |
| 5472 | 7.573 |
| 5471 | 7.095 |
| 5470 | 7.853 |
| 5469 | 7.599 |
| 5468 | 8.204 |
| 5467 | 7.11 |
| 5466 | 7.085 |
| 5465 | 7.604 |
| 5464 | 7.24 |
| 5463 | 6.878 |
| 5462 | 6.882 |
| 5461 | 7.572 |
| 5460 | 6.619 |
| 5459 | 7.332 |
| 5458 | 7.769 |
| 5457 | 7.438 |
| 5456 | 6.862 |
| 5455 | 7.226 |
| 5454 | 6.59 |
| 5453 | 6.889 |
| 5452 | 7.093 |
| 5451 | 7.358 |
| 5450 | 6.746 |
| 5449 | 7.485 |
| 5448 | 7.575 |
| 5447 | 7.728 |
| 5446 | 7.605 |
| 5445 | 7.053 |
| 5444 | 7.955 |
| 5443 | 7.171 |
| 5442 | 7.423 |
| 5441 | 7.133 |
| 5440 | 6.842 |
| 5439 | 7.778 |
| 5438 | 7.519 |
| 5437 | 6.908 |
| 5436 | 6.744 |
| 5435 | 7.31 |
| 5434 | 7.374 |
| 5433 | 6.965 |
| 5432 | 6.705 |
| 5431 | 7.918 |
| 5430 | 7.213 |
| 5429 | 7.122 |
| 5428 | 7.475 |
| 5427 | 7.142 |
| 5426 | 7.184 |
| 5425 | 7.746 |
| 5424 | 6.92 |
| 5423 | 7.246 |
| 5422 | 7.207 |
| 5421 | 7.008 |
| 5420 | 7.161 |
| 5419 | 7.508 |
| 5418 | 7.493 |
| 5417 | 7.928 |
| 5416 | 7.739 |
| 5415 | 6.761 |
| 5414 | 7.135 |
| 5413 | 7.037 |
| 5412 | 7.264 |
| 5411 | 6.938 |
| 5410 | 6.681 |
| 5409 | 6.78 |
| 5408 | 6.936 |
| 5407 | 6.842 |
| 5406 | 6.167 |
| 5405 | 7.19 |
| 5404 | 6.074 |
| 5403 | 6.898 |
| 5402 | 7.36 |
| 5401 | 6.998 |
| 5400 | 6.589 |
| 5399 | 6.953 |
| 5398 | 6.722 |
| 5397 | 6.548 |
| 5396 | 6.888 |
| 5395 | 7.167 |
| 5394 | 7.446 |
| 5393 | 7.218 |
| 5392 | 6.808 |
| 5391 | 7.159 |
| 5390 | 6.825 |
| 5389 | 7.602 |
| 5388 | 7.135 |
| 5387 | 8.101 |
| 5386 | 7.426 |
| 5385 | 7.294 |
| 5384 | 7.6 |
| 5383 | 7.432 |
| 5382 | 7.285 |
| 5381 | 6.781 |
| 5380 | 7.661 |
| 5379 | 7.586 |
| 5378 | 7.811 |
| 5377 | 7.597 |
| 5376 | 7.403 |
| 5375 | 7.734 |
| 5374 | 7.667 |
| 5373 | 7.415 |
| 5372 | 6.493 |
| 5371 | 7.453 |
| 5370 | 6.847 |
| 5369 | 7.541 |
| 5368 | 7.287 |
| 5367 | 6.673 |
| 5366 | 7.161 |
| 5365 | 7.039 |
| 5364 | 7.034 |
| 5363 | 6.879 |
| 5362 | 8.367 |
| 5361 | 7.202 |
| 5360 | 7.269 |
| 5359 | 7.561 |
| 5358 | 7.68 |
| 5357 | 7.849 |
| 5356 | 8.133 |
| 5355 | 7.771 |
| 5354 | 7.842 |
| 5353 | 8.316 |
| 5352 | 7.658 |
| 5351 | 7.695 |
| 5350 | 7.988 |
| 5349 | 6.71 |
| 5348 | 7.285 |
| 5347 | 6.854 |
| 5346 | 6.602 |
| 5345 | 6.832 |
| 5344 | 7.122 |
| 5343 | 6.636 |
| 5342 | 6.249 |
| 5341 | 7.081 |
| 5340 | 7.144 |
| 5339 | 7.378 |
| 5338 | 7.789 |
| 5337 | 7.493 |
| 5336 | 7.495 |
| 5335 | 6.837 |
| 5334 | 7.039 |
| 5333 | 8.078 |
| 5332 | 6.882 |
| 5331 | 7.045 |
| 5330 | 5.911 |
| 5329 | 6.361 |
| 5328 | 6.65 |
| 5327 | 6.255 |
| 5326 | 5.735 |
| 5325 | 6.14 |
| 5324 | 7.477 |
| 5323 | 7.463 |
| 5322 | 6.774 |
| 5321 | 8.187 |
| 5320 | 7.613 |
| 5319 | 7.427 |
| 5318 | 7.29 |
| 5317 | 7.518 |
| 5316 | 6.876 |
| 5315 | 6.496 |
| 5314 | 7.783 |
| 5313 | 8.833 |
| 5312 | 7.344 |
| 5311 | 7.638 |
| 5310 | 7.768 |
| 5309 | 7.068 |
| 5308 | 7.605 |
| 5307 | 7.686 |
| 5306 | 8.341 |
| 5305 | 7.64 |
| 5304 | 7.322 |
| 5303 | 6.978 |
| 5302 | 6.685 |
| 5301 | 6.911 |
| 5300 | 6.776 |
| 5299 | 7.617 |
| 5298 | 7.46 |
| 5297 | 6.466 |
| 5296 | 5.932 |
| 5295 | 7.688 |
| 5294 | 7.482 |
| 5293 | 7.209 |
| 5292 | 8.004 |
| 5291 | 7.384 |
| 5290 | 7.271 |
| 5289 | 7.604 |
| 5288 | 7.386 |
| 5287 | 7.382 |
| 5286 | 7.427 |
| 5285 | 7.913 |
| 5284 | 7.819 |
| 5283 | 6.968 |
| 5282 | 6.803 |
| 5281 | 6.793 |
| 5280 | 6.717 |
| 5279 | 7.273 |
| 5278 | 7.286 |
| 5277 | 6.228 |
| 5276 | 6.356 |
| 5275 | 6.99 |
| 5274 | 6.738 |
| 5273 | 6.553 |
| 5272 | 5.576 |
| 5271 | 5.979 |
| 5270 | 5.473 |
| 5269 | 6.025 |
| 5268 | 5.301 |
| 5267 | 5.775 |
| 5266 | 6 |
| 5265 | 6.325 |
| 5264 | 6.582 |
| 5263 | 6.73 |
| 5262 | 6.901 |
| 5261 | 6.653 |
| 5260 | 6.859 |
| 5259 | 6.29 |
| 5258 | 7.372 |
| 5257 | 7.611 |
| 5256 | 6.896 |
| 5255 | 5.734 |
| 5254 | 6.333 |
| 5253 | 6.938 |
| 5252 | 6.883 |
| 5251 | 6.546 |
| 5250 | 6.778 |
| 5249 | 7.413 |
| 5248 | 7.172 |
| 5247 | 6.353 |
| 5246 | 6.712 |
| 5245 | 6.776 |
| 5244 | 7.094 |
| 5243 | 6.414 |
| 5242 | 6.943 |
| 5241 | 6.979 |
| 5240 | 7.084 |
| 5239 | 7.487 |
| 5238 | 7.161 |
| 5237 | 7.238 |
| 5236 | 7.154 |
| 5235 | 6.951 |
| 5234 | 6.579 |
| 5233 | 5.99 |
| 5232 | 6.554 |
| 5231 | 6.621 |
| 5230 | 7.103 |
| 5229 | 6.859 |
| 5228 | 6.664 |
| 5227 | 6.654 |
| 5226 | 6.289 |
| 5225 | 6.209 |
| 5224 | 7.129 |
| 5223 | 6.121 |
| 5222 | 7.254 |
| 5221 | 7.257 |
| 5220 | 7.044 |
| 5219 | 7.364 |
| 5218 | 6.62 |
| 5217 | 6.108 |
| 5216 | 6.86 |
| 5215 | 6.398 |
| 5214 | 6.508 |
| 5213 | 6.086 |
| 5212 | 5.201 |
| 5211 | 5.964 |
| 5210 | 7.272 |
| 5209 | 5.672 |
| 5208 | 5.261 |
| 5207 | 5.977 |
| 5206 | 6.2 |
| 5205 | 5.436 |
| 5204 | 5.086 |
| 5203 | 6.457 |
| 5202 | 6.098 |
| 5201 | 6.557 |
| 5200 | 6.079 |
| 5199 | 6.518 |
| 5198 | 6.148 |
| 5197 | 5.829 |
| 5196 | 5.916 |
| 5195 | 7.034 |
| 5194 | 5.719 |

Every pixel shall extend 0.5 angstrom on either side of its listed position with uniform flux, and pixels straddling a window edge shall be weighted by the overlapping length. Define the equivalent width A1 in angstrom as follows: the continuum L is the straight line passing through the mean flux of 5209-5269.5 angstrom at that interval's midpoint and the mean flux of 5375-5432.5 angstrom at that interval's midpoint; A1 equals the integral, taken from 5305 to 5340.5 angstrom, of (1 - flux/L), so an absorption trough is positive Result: -1.7 angstrom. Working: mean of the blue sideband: 6.66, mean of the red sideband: 7.18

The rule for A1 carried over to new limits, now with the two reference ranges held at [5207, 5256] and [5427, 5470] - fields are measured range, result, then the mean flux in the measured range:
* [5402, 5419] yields 0.3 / 7.02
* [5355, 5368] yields -0.7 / 7.41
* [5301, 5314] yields -1.3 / 7.56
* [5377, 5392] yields -0.6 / 7.39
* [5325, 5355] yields -0.4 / 7.06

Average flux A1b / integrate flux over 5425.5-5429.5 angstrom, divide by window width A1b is 7.23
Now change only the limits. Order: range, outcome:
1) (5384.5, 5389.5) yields 7.51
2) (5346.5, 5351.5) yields 7.31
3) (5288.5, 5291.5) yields 7.42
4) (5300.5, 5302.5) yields 6.8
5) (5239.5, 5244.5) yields 6.9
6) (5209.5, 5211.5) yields 6.62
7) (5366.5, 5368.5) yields 6.98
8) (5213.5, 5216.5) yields 6.59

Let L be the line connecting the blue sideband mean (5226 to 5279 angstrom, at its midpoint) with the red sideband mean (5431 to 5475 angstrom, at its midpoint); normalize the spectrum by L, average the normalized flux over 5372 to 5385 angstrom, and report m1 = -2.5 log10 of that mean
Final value -0.063 mag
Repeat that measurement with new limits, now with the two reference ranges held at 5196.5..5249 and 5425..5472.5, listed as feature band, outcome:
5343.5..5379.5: -0.06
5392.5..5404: 0.03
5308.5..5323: -0.10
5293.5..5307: -0.06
